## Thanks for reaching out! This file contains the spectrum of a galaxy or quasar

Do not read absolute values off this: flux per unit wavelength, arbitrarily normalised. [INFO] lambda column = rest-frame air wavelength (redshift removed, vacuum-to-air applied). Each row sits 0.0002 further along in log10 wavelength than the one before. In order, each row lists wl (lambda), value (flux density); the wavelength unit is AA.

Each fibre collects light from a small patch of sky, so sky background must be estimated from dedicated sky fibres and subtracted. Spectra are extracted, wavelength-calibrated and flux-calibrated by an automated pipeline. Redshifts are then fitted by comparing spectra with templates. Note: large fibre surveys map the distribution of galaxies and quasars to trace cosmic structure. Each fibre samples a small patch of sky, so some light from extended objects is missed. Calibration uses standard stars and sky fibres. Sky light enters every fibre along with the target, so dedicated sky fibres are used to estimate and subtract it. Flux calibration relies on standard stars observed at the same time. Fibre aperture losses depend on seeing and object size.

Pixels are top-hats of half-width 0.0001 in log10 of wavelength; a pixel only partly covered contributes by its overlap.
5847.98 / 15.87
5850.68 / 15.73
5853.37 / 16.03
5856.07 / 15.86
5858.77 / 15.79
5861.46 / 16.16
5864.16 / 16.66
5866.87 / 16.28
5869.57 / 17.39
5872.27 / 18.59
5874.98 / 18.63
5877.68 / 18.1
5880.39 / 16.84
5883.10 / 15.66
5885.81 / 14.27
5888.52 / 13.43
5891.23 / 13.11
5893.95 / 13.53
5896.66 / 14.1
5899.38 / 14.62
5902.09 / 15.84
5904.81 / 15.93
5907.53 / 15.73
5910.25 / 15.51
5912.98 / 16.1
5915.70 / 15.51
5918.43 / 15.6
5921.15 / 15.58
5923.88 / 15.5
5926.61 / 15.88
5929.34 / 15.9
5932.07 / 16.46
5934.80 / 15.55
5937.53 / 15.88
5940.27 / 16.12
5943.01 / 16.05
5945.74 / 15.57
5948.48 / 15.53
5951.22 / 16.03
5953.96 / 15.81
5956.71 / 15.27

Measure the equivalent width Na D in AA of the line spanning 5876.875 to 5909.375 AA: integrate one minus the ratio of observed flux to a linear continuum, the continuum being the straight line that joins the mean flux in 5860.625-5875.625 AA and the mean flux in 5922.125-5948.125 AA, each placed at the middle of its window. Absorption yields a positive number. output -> 3.3 AA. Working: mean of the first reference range 17.3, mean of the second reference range 15.9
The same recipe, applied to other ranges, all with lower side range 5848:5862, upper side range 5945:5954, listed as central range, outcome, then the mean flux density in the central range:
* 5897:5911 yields 0.3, 15.4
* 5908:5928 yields 0.1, 15.7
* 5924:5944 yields -0.2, 15.9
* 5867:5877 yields -1.3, 18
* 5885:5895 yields 1.4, 13.5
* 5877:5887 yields -0.2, 16.1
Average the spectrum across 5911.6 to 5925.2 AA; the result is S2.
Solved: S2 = 15.7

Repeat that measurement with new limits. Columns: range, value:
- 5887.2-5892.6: 13.3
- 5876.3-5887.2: 16.2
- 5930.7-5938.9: 16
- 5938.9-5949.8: 15.8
